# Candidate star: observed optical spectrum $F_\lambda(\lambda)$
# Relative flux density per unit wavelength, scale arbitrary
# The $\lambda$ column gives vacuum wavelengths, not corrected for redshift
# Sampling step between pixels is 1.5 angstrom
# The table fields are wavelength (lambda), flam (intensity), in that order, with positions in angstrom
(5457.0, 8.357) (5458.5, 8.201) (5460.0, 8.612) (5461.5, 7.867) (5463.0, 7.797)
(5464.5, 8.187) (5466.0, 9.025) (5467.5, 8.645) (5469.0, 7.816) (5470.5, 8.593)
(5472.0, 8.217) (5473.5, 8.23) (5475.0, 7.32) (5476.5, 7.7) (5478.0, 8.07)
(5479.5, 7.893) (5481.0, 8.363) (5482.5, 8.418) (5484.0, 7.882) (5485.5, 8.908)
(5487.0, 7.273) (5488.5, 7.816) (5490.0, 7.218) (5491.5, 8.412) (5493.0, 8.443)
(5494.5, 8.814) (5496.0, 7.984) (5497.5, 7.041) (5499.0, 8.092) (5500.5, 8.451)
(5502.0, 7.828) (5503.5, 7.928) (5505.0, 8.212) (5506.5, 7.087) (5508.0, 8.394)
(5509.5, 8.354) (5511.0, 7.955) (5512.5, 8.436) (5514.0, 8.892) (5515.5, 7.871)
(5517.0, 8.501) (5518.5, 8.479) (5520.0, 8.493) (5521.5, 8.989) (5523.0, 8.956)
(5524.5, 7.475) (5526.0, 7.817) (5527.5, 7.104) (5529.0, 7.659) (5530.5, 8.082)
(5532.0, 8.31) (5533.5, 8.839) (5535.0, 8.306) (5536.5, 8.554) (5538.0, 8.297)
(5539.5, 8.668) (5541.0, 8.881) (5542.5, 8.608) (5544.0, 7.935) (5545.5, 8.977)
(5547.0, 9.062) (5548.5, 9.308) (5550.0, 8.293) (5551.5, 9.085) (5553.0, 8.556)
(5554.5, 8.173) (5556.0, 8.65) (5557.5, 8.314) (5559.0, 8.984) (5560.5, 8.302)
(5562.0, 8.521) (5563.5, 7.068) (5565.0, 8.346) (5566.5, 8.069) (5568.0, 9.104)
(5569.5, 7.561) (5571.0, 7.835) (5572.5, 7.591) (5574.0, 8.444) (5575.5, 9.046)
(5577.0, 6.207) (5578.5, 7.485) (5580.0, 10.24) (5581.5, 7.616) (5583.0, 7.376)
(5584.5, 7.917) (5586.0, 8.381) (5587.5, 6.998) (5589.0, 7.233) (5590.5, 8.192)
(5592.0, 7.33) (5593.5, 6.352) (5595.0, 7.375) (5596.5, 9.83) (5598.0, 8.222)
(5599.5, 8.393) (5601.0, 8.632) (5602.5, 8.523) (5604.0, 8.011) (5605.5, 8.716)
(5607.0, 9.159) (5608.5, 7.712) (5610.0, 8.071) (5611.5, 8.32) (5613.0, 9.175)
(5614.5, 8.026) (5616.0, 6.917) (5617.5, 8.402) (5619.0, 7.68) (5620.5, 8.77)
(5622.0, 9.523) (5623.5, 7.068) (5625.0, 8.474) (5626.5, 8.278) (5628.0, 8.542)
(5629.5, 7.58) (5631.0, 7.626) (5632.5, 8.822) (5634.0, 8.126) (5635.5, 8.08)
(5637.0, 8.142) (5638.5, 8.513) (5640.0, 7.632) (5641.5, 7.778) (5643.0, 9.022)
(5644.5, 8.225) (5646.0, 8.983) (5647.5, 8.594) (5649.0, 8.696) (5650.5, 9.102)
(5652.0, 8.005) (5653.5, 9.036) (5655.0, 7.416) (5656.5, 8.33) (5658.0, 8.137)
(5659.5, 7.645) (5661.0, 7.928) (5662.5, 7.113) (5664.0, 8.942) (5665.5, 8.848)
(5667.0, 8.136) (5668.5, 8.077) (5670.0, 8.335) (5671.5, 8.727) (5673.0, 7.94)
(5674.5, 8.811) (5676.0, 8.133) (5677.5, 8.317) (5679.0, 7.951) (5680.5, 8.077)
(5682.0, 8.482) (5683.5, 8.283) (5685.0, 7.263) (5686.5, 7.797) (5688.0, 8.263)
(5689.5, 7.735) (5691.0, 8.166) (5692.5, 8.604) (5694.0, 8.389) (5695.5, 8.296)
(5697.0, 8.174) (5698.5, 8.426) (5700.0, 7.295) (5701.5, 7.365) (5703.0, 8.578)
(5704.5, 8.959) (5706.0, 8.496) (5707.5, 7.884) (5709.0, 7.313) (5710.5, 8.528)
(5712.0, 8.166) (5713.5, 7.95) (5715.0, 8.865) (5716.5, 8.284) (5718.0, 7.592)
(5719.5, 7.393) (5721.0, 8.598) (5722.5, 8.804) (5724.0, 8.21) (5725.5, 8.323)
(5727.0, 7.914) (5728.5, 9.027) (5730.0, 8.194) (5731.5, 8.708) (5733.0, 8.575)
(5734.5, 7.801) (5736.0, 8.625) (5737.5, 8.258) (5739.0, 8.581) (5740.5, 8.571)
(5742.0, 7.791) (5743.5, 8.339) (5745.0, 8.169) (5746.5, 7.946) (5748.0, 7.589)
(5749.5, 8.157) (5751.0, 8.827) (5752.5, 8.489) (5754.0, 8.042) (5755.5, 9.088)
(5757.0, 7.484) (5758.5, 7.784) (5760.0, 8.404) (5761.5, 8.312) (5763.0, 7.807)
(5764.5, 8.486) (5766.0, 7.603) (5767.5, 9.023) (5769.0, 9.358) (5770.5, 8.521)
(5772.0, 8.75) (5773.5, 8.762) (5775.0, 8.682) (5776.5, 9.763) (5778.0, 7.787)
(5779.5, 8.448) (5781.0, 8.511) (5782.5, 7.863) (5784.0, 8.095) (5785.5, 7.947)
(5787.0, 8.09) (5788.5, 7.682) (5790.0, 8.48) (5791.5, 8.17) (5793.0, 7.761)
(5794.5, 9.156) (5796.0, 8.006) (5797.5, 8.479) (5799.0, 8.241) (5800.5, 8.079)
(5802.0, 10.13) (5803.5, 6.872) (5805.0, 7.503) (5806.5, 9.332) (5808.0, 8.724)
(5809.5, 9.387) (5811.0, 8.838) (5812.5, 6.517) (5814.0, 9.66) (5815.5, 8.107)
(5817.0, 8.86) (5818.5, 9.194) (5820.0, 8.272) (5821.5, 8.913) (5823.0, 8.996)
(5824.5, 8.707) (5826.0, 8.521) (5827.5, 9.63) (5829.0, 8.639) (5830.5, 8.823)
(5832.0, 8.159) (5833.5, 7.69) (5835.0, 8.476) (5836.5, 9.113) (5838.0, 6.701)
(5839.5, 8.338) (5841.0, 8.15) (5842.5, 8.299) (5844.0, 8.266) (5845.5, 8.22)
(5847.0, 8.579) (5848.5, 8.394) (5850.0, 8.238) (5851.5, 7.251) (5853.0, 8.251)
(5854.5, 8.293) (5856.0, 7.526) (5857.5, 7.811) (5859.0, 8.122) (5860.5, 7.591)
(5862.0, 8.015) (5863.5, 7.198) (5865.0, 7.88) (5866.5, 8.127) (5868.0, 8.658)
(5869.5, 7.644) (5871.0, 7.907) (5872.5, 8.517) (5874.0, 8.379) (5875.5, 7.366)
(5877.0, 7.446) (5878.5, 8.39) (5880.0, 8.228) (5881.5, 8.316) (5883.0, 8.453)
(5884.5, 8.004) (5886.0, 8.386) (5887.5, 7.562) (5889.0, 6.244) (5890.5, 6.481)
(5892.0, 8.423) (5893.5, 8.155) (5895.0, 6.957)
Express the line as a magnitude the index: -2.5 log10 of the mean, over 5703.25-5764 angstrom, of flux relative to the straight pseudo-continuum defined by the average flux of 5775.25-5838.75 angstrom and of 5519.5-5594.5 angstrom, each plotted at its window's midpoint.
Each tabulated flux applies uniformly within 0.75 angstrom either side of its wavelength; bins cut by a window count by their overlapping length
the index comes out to 0.02 mag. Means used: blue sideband 8.19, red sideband 8.44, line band 8.25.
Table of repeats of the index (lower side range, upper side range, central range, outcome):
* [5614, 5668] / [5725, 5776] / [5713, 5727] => 0.01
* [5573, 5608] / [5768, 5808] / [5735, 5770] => 0.01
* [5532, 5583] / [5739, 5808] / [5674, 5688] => 0.03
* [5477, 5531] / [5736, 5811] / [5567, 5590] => 0.03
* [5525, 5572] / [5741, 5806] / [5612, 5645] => 0.02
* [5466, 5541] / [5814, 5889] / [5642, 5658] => -0.04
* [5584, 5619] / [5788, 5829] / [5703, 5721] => 0.02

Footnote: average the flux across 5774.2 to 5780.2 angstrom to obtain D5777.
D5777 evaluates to 8.67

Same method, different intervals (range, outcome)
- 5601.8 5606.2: 8.41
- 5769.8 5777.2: 8.89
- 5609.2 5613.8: 8.51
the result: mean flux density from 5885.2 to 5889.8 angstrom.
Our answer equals 7.39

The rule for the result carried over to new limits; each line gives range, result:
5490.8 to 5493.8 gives 8.43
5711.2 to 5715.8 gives 8.33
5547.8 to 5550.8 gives 8.8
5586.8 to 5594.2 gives 7.23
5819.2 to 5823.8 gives 8.73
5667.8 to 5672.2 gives 8.38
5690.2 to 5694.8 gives 8.38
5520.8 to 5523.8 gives 8.95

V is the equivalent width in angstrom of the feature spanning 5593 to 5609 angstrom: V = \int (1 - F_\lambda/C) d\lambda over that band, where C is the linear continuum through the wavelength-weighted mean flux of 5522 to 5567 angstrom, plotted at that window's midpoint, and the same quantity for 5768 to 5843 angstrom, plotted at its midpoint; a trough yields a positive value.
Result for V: 0.2 angstrom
